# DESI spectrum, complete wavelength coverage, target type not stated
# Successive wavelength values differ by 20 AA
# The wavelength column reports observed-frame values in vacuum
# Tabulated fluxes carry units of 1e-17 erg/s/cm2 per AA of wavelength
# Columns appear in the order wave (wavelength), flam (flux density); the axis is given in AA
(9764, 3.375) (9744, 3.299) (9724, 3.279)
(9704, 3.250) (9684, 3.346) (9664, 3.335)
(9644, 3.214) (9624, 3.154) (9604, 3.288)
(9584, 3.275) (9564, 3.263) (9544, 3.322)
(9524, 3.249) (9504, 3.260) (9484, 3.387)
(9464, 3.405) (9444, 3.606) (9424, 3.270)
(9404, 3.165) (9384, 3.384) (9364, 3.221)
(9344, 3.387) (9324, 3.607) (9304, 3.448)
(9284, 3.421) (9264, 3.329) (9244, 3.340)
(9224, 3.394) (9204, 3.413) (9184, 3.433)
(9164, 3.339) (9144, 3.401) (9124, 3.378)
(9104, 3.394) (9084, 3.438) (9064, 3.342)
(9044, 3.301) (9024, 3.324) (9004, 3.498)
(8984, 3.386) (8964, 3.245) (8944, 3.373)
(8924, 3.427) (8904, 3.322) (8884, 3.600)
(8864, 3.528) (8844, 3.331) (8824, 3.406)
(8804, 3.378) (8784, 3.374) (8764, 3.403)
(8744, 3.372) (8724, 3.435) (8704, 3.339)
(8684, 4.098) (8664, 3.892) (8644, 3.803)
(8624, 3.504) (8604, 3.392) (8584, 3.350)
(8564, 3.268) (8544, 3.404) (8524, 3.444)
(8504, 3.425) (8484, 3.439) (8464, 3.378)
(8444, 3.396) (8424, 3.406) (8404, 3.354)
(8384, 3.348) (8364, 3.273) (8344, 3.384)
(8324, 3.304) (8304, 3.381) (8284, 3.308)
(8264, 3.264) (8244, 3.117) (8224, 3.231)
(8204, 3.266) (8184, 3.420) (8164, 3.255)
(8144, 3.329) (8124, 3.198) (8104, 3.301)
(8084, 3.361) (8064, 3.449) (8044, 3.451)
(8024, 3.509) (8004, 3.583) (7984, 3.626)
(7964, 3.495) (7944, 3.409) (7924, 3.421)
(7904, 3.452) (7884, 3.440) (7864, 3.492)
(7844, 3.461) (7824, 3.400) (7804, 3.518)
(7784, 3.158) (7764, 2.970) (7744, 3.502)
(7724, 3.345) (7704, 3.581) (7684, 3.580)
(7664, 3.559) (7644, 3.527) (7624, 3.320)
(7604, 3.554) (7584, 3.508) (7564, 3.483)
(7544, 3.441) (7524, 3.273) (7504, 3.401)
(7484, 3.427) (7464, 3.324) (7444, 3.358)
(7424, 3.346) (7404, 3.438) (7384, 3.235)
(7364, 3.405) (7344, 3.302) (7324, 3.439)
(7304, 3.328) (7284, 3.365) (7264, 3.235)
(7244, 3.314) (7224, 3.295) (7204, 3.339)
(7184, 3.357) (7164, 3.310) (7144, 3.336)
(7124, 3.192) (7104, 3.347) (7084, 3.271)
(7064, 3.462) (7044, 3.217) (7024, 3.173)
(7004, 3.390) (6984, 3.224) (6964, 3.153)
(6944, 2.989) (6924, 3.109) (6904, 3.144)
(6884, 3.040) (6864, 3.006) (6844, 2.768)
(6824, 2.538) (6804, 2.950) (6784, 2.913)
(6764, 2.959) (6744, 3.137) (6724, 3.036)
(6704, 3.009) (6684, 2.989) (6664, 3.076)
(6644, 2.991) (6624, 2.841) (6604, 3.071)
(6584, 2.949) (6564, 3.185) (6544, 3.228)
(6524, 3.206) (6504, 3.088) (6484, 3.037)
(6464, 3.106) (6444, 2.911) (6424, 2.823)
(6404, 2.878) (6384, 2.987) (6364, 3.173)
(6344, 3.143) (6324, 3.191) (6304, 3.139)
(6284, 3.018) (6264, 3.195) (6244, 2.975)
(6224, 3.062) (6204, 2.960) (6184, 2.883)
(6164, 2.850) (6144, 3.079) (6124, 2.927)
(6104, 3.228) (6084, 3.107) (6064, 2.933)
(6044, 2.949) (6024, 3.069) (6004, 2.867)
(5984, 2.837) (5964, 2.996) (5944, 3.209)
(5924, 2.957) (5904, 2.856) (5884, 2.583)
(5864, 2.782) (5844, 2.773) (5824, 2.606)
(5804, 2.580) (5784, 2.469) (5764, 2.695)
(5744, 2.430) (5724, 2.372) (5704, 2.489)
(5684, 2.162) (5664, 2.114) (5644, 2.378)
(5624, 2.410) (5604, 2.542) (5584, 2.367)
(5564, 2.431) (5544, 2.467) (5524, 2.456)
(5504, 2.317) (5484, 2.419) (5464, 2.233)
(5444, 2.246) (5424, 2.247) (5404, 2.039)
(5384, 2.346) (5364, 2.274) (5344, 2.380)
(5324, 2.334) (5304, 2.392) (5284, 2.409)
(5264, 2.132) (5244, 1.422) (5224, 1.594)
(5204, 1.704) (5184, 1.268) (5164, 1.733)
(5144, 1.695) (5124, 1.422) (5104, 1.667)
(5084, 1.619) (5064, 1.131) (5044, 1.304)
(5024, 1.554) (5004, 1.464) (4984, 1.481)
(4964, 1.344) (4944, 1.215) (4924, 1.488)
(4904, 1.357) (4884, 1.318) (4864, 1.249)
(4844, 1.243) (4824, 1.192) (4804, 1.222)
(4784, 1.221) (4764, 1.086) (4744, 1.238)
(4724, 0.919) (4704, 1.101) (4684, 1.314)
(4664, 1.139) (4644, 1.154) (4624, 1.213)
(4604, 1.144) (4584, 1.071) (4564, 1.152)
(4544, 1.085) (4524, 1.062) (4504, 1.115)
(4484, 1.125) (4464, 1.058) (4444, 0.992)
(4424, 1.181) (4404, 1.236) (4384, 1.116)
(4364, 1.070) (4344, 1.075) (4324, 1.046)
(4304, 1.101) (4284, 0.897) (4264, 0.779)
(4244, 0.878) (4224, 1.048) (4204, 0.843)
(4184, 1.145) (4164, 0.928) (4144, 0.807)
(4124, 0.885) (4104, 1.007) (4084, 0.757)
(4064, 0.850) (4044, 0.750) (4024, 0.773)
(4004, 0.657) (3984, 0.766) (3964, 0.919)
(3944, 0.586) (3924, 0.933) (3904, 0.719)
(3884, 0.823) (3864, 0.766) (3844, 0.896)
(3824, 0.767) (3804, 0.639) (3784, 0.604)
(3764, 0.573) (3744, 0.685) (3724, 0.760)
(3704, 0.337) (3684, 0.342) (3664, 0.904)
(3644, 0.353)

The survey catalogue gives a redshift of 0.319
